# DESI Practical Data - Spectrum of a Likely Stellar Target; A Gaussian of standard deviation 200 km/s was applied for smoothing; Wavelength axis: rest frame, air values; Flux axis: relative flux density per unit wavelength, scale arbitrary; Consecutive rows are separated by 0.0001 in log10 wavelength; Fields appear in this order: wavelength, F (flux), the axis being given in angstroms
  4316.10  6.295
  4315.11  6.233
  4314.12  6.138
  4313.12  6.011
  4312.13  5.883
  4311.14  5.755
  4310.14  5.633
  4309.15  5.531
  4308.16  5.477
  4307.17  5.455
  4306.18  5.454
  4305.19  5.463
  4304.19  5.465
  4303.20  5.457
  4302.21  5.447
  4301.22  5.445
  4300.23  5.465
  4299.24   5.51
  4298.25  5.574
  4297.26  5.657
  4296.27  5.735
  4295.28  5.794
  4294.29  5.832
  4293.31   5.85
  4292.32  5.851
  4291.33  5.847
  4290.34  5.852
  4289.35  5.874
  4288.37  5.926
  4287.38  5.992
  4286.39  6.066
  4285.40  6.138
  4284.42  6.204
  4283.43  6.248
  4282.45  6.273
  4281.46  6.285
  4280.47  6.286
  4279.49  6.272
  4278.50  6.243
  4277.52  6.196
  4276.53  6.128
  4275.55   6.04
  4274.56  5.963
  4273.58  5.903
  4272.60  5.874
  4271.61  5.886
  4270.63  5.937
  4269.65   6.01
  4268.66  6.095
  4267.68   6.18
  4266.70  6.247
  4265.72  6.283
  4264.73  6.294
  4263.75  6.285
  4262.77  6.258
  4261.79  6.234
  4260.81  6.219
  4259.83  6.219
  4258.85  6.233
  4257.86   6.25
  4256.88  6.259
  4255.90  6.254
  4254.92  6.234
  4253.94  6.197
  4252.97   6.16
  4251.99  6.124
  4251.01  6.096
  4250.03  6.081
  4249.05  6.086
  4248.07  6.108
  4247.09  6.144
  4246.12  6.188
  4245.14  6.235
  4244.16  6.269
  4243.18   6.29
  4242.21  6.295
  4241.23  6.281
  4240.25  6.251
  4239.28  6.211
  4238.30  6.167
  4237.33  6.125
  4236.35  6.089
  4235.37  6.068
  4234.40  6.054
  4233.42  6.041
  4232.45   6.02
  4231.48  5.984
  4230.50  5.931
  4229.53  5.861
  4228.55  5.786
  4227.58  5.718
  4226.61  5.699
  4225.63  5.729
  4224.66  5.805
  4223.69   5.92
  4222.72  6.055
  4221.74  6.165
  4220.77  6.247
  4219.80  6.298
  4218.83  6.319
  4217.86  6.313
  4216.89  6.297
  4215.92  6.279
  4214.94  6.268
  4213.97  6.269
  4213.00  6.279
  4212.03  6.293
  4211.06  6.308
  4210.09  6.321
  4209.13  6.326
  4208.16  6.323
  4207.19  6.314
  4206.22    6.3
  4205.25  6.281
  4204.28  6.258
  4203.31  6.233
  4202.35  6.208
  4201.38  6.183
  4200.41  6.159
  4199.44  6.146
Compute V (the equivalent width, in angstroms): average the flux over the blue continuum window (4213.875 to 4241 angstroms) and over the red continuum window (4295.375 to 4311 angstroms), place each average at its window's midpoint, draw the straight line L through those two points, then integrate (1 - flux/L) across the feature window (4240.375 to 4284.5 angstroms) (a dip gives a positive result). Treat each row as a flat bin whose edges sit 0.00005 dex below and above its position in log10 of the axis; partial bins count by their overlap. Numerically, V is -2.7 angstroms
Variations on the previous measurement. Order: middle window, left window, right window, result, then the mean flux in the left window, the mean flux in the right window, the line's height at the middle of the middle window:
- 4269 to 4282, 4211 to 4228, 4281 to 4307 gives -0.46 angstroms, 6.12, 5.79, 5.87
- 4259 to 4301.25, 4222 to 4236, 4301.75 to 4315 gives -2.05 angstroms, 5.91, 5.65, 5.74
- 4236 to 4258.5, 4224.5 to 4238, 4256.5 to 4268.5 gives -0.38 angstroms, 5.93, 6.24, 6.09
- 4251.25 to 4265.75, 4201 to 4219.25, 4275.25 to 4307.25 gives -0.48 angstroms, 6.28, 5.86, 6.03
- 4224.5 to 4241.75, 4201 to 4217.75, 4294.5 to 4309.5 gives 0.26 angstroms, 6.28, 5.53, 6.09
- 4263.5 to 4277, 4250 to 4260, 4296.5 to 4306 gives -0.25 angstroms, 6.19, 5.5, 5.97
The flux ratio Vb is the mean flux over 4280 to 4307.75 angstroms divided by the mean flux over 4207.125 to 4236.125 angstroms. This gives 0.95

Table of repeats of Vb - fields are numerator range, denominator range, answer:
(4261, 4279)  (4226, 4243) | 1.01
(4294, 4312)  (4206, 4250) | 0.91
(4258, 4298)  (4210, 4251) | 0.99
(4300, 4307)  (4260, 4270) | 0.88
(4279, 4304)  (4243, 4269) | 0.95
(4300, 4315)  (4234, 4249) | 0.91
